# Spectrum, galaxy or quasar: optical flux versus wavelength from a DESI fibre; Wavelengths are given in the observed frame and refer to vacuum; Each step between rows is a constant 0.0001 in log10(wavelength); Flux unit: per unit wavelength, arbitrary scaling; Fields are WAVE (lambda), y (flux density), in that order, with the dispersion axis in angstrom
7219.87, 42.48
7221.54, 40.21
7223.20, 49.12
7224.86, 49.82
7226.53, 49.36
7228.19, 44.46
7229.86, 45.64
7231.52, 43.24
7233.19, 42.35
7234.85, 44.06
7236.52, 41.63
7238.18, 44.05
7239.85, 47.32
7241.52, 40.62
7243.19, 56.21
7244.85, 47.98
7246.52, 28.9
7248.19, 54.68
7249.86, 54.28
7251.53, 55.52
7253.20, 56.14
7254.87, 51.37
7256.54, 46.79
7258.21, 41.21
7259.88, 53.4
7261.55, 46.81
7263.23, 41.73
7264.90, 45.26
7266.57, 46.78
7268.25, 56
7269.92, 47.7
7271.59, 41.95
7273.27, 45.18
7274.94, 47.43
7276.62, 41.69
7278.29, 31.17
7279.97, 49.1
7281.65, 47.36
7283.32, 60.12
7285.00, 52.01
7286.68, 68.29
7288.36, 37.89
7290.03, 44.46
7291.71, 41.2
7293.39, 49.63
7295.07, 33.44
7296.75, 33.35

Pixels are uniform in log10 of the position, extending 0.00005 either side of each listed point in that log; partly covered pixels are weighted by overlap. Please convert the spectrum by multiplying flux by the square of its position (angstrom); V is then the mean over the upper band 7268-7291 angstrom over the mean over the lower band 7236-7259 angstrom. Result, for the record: 1.0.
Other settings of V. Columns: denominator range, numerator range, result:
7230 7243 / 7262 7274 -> 1.06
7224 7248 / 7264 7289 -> 1.08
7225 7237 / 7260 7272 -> 1.06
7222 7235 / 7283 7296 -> 1.06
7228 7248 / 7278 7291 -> 1.13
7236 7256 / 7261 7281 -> 0.94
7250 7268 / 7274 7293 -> 0.97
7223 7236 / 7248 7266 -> 1.09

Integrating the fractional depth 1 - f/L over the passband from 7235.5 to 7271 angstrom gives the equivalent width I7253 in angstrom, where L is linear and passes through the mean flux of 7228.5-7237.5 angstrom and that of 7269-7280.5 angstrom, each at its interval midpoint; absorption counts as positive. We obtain -3.5 angstrom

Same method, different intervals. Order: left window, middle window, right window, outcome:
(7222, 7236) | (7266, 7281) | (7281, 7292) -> 1.32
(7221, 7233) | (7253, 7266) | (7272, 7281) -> -1.02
